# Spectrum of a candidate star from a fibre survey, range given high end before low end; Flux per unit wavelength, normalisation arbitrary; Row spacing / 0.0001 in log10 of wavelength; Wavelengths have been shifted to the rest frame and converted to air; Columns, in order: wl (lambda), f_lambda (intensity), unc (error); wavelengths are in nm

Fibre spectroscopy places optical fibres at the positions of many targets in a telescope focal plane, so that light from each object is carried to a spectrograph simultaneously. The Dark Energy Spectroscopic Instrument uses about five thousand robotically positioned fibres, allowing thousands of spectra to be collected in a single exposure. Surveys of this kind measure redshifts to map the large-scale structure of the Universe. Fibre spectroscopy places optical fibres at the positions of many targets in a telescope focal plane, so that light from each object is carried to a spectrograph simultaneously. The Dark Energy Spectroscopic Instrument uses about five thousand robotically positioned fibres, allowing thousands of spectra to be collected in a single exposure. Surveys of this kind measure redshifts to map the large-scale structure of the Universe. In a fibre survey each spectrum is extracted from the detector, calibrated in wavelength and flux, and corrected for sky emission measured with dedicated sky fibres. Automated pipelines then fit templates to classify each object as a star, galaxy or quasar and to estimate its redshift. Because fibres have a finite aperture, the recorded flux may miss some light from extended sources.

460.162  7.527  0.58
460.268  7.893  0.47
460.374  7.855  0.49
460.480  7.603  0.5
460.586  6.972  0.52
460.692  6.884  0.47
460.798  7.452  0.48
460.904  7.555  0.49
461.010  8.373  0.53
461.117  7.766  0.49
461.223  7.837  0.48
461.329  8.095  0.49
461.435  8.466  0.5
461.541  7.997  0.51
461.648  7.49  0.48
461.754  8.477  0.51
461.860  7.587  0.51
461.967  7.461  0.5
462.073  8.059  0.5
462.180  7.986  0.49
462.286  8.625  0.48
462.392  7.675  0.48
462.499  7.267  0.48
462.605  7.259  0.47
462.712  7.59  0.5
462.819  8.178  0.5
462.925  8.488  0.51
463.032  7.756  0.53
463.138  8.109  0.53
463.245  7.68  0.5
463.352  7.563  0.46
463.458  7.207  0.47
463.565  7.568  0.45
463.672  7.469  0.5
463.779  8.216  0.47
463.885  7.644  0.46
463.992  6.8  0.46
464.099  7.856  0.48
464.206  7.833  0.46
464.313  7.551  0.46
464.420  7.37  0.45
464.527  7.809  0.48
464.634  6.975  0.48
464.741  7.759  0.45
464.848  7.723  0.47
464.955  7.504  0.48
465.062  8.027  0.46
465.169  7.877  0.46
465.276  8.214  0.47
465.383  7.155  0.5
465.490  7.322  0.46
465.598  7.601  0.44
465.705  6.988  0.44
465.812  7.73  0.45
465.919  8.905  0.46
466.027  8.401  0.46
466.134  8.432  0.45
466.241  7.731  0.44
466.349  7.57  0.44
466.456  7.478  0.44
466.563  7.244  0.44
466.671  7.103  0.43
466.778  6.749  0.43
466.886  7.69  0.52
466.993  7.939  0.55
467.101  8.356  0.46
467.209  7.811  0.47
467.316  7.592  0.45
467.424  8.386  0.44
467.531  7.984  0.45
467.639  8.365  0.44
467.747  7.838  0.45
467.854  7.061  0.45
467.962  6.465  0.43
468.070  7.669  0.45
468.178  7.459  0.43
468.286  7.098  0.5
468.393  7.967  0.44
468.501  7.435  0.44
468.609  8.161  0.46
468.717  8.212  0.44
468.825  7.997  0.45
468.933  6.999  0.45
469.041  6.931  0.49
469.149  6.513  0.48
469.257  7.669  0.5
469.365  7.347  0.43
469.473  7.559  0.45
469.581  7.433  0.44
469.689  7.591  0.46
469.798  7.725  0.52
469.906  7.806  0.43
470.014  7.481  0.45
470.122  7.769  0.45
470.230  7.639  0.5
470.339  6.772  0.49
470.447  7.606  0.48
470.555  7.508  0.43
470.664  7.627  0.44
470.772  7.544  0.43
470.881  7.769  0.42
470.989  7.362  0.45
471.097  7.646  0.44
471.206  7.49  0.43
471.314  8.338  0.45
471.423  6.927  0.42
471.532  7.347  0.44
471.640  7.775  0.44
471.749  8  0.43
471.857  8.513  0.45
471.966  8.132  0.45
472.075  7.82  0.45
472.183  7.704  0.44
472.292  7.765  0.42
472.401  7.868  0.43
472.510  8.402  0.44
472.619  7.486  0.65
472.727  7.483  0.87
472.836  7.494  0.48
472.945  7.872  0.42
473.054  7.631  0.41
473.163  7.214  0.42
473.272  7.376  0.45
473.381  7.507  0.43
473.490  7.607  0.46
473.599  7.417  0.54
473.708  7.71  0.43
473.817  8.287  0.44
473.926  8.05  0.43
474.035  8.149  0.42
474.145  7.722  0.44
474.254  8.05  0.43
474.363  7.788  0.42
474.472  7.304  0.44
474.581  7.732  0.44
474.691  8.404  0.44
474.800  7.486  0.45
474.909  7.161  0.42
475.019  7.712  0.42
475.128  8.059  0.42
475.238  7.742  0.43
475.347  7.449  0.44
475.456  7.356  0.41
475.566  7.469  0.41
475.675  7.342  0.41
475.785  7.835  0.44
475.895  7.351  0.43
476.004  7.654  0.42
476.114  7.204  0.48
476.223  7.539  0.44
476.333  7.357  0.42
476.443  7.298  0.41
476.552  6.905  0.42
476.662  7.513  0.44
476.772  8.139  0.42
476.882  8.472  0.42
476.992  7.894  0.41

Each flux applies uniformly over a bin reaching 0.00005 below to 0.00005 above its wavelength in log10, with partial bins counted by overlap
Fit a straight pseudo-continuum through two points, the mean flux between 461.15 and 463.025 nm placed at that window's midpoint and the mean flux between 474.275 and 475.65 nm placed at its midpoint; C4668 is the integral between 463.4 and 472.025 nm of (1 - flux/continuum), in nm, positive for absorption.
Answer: 0.19 nm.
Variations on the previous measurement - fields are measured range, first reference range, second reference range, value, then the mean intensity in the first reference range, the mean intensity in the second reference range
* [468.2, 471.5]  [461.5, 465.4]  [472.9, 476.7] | 0.06 nm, 7.73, 7.61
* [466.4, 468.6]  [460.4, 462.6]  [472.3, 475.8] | 0.04 nm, 7.77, 7.69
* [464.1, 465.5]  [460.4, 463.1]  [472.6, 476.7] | 0.02 nm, 7.8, 7.6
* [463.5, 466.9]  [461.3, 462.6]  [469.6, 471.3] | 0.06 nm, 7.91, 7.57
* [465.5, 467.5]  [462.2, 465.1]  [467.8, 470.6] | -0.05 nm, 7.69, 7.46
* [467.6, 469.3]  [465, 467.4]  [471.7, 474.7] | 0.06 nm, 7.73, 7.79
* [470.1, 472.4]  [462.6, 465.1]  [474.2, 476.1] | -0.01 nm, 7.67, 7.63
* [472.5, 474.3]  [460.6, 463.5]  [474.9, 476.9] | -0.03 nm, 7.8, 7.55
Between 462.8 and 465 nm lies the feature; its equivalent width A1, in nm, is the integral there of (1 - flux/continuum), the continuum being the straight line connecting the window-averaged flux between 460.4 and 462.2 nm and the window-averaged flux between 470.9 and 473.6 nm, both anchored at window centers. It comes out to 0.02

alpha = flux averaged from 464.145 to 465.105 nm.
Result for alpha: 7.61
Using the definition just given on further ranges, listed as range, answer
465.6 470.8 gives 7.61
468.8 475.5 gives 7.64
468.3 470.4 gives 7.52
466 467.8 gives 7.8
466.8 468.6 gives 7.69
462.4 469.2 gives 7.64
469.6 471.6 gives 7.55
